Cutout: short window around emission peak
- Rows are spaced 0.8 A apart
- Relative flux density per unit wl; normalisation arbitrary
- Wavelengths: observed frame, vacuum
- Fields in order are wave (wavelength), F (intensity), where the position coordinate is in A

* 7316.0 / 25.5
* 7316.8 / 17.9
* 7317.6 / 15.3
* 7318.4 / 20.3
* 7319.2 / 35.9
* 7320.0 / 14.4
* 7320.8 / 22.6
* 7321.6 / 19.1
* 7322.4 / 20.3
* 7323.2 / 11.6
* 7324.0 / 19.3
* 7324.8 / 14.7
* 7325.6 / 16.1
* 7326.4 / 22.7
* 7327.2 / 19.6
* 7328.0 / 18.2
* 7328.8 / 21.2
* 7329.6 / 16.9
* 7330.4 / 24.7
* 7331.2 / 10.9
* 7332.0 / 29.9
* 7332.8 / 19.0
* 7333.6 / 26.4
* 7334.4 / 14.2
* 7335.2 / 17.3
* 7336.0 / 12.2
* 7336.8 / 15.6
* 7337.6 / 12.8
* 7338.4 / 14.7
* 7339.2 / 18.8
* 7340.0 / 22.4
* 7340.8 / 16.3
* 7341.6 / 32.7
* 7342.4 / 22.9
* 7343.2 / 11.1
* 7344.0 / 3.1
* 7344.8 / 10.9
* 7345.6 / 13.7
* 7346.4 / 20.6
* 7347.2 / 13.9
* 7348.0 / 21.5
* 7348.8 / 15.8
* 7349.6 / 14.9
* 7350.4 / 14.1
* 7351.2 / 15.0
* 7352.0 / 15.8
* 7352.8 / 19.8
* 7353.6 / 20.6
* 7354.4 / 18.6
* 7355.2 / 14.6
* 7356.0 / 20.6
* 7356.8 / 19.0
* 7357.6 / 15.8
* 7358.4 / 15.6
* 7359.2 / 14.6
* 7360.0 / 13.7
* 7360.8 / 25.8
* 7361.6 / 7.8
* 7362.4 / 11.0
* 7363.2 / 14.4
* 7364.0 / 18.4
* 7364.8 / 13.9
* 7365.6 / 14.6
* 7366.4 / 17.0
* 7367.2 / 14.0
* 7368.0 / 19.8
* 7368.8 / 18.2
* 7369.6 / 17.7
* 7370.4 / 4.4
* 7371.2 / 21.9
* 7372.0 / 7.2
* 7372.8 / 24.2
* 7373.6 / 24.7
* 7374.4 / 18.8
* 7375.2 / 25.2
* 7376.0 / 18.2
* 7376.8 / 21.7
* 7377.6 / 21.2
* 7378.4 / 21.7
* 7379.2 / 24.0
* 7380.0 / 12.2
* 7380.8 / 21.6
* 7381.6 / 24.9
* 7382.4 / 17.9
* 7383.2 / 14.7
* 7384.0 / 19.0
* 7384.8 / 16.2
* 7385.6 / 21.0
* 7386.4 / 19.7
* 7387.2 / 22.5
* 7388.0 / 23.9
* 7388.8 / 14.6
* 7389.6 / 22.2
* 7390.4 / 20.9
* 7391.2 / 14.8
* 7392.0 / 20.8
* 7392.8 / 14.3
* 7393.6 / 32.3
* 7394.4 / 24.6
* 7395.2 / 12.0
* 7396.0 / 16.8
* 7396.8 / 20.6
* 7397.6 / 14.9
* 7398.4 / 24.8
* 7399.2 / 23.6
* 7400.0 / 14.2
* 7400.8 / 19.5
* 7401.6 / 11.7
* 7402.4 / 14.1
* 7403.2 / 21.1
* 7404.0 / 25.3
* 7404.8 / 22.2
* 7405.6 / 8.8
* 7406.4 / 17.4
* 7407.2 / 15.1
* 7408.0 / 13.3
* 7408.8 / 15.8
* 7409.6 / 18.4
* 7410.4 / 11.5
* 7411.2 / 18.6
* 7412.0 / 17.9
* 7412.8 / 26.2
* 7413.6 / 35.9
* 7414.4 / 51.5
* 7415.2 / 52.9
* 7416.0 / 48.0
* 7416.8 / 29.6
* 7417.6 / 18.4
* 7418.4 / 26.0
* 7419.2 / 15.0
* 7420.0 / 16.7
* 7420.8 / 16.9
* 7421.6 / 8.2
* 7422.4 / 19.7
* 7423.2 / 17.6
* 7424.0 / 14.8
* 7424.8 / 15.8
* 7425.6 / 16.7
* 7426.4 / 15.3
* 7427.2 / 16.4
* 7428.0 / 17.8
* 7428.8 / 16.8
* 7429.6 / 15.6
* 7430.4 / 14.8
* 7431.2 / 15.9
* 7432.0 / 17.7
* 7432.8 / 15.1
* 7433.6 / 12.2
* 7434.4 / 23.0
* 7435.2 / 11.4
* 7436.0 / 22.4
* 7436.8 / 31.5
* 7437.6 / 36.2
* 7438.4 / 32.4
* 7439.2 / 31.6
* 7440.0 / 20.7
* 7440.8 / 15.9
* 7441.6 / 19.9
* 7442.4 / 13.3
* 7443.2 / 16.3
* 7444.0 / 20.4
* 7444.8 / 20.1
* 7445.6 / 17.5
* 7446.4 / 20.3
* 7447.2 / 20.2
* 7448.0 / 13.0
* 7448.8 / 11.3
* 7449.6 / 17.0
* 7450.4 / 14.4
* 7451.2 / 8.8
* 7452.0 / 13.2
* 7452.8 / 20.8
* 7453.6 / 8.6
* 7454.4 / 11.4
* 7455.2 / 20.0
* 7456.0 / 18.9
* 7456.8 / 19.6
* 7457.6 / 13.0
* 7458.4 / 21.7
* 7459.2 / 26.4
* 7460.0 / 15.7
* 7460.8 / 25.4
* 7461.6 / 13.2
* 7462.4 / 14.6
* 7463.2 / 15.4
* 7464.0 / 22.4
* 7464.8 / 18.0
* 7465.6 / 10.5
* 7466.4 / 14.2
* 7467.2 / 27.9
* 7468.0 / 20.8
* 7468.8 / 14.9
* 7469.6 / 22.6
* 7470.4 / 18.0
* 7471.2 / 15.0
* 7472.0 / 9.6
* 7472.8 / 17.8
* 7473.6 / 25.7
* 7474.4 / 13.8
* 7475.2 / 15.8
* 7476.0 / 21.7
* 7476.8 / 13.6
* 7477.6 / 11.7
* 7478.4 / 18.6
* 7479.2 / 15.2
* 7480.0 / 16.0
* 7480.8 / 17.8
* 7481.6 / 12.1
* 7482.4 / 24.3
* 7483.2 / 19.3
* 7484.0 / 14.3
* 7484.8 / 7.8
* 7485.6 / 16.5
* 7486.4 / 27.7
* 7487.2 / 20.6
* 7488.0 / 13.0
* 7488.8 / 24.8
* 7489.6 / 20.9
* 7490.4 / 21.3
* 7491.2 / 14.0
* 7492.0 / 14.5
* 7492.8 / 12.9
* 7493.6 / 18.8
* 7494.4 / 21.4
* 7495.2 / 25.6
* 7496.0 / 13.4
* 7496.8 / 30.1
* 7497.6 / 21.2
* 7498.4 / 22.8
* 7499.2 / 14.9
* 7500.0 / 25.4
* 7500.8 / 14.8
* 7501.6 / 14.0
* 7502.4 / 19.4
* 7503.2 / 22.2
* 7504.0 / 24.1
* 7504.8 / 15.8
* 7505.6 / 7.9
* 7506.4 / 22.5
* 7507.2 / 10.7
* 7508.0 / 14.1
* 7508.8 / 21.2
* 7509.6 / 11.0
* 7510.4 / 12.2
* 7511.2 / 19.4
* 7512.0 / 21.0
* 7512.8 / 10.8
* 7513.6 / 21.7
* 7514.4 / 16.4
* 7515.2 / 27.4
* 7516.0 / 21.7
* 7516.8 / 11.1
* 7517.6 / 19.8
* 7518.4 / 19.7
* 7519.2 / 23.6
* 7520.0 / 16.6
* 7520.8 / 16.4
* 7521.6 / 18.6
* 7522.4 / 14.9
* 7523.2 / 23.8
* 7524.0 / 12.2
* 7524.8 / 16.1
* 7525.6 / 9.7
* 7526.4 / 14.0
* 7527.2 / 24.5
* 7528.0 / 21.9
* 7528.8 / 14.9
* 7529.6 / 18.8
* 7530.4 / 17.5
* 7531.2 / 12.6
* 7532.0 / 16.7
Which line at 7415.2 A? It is H-alpha 6563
